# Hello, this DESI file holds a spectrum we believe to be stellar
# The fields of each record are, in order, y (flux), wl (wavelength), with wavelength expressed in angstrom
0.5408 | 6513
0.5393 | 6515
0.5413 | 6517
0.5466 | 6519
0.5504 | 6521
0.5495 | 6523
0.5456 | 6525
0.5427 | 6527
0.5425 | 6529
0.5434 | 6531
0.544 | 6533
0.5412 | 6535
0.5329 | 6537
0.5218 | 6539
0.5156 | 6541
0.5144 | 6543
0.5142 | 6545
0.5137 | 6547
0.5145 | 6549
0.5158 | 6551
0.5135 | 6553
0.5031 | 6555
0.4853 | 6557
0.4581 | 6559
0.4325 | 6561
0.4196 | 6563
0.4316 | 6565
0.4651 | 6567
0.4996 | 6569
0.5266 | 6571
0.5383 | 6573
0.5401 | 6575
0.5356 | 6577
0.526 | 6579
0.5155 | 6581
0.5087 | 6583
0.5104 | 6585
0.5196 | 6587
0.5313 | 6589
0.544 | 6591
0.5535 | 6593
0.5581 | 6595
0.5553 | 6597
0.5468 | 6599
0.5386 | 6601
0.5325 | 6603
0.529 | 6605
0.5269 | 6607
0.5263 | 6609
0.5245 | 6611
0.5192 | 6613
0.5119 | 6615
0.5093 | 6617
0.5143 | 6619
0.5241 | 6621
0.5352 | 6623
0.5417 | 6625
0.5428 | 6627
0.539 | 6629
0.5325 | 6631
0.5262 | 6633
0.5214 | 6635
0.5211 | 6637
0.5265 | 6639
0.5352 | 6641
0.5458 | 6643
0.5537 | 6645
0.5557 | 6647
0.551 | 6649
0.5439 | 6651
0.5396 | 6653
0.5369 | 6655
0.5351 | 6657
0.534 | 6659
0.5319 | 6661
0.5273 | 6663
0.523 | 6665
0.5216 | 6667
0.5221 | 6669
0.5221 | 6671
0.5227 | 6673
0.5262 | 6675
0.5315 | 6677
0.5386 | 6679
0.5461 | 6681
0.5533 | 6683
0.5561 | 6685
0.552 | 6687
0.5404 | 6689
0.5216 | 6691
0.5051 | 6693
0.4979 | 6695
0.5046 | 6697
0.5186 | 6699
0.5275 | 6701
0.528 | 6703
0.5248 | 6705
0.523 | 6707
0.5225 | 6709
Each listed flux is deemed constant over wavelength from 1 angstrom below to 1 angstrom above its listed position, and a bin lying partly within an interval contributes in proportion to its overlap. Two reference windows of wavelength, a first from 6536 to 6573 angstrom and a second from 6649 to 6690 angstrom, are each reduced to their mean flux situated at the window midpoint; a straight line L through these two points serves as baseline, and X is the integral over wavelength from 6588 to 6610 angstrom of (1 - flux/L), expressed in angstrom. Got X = -1.3 angstrom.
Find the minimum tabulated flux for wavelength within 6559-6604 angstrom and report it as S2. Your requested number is 0.4196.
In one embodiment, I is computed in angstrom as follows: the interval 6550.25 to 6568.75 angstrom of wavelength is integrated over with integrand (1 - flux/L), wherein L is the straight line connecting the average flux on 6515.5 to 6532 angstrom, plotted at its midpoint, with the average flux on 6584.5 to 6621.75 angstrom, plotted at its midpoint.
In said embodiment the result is 2.4 angstrom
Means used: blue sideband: 0.545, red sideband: 0.531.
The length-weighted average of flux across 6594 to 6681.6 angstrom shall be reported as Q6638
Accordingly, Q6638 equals 0.533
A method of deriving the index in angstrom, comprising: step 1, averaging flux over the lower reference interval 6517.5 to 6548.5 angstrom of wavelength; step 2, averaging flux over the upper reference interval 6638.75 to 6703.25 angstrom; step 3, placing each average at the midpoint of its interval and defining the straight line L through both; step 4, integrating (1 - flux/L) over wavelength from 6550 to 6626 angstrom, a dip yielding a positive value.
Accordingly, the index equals 2.7 angstrom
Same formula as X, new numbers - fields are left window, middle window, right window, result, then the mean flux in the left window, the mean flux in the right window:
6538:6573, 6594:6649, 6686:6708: -3.0 angstrom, 0.492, 0.522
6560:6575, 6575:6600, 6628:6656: -2.0 angstrom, 0.478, 0.538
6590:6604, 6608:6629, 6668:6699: 0.7 angstrom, 0.547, 0.529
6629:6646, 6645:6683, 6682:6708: -0.3 angstrom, 0.533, 0.527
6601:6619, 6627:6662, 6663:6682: -0.8 angstrom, 0.523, 0.528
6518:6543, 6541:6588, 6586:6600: 3.6 angstrom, 0.539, 0.544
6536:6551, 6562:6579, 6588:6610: 1.0 angstrom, 0.518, 0.54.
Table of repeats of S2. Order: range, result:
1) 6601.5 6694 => 0.5051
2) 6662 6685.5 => 0.5216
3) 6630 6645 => 0.5211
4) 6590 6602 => 0.5386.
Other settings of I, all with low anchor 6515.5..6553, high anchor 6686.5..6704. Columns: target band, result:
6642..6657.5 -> -0.6 angstrom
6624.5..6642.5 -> -0.2 angstrom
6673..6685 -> -0.4 angstrom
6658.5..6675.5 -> -0.1 angstrom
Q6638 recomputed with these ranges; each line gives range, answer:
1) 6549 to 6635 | 0.517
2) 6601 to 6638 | 0.527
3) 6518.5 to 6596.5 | 0.517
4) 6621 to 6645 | 0.534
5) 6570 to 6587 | 0.525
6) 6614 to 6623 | 0.517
